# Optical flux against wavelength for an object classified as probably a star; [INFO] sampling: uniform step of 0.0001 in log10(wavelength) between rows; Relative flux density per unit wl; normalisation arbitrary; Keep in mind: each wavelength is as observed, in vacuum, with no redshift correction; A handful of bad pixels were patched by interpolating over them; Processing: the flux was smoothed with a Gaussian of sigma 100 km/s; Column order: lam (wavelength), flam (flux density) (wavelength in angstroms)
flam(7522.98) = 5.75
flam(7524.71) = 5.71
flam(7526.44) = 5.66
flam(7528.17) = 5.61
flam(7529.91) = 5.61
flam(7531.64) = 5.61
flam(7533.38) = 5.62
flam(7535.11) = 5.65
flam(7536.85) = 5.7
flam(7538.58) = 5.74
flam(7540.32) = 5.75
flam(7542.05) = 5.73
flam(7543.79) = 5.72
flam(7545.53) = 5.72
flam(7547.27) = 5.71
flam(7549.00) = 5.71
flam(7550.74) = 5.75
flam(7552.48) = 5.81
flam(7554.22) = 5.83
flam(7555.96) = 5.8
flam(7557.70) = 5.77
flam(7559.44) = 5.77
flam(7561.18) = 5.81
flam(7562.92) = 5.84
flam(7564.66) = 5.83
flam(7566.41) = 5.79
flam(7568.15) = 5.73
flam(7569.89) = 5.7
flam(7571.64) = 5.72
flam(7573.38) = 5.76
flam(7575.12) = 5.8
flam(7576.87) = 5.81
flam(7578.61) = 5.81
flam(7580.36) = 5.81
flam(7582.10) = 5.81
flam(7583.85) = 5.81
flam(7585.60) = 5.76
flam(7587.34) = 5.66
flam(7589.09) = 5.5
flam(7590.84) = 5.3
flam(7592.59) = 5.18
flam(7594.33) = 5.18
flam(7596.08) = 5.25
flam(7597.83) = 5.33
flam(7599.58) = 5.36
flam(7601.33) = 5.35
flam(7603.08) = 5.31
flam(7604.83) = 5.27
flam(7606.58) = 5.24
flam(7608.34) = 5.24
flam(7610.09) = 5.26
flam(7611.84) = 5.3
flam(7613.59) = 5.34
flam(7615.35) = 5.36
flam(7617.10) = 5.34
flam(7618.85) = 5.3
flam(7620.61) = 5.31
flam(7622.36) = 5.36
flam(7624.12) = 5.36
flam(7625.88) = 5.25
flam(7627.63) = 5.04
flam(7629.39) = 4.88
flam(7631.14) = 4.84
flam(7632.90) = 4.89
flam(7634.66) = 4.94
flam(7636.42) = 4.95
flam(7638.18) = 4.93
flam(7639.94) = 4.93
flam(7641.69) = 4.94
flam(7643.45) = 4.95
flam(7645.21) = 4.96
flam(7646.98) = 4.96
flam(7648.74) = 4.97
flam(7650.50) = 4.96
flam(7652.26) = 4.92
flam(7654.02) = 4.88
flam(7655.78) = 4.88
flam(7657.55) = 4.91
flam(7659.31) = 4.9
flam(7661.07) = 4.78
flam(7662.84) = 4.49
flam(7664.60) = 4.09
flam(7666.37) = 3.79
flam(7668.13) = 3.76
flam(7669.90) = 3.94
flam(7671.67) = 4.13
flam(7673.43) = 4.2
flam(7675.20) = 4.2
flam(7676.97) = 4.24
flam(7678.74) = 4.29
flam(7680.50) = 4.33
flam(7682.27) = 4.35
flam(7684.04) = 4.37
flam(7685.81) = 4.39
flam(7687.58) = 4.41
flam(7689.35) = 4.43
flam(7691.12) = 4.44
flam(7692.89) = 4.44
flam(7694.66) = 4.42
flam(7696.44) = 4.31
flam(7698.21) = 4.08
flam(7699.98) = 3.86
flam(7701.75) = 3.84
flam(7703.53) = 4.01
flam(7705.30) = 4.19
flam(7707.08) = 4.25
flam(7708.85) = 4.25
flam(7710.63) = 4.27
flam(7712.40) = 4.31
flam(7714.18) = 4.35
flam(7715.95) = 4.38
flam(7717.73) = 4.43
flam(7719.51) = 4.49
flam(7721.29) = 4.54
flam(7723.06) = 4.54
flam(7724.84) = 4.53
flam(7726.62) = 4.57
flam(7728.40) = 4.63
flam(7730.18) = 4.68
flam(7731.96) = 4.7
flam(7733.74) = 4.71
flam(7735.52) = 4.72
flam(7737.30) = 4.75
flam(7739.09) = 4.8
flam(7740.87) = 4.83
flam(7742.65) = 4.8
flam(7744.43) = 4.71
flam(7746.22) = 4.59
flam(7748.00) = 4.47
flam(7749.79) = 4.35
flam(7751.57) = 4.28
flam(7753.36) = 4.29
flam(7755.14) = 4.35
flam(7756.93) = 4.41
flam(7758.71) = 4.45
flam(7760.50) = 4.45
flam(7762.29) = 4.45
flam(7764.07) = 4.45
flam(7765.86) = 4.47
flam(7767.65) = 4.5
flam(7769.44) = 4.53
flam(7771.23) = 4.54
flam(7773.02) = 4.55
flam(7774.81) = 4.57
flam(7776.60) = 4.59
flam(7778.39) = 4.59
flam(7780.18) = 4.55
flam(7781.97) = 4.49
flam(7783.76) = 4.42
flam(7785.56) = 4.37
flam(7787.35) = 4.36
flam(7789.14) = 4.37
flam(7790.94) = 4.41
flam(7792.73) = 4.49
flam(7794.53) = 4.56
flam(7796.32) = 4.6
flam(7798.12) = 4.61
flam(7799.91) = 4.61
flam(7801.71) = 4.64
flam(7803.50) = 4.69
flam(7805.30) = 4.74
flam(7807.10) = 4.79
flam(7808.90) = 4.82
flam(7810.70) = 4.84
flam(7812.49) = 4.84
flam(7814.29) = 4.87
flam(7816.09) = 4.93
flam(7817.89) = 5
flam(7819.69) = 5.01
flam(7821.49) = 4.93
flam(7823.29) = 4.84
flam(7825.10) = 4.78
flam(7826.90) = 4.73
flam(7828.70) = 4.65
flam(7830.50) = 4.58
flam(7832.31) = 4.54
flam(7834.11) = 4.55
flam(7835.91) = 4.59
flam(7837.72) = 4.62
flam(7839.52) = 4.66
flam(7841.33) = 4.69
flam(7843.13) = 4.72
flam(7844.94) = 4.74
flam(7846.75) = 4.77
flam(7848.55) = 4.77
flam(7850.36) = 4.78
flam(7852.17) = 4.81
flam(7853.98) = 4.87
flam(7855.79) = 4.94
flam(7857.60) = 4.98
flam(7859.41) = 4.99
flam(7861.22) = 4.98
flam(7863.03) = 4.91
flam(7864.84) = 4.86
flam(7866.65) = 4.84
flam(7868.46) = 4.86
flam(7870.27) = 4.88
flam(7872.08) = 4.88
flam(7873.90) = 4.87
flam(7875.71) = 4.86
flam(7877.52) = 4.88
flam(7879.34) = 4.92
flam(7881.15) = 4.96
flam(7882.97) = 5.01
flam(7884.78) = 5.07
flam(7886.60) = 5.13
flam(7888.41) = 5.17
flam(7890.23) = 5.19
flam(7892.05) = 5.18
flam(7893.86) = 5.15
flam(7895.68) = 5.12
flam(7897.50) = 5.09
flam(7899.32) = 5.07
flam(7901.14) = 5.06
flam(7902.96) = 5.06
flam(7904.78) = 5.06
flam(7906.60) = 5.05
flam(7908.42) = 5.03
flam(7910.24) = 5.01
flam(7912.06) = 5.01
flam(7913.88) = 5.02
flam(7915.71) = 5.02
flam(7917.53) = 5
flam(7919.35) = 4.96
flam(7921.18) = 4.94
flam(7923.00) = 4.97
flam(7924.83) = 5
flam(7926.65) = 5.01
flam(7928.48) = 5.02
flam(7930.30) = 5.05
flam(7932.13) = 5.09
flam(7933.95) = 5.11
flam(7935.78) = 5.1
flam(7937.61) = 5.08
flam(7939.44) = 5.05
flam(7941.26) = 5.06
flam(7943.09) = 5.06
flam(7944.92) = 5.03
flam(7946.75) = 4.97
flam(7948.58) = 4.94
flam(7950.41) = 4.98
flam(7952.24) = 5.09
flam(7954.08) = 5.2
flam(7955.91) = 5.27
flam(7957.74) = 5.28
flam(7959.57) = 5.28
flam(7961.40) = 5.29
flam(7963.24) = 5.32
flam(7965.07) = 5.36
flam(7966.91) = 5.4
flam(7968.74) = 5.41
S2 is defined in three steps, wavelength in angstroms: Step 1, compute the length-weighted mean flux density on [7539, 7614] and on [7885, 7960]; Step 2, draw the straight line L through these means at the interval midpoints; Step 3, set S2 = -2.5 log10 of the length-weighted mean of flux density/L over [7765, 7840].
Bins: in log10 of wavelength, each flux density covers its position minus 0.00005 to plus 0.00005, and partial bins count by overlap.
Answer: 0.14 mag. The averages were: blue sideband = 5.61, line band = 4.64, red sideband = 5.07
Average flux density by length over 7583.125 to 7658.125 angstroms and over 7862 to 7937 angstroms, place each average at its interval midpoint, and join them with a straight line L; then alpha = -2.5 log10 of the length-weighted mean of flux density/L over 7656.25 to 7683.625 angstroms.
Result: 0.19 mag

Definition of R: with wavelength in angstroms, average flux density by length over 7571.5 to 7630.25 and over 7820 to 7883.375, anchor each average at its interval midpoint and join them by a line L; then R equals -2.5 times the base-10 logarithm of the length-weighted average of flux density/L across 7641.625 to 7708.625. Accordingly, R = 0.18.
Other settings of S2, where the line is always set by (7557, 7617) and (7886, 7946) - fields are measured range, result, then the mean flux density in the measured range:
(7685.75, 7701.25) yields 0.25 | 4.29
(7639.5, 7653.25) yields 0.11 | 4.95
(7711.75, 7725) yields 0.20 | 4.44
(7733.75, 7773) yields 0.17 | 4.54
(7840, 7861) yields 0.07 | 4.82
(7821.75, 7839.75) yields 0.12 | 4.66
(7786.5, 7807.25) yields 0.15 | 4.57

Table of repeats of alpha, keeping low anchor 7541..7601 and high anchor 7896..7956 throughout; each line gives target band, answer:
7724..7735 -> 0.16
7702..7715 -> 0.28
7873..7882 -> 0.05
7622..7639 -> 0.11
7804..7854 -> 0.10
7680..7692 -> 0.24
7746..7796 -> 0.19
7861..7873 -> 0.06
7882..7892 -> 0.00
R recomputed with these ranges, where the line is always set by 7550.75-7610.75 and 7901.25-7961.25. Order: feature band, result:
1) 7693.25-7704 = 0.301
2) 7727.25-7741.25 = 0.138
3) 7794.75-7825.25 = 0.098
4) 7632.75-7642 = 0.120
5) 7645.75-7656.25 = 0.116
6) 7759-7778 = 0.177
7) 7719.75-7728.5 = 0.181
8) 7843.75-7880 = 0.065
